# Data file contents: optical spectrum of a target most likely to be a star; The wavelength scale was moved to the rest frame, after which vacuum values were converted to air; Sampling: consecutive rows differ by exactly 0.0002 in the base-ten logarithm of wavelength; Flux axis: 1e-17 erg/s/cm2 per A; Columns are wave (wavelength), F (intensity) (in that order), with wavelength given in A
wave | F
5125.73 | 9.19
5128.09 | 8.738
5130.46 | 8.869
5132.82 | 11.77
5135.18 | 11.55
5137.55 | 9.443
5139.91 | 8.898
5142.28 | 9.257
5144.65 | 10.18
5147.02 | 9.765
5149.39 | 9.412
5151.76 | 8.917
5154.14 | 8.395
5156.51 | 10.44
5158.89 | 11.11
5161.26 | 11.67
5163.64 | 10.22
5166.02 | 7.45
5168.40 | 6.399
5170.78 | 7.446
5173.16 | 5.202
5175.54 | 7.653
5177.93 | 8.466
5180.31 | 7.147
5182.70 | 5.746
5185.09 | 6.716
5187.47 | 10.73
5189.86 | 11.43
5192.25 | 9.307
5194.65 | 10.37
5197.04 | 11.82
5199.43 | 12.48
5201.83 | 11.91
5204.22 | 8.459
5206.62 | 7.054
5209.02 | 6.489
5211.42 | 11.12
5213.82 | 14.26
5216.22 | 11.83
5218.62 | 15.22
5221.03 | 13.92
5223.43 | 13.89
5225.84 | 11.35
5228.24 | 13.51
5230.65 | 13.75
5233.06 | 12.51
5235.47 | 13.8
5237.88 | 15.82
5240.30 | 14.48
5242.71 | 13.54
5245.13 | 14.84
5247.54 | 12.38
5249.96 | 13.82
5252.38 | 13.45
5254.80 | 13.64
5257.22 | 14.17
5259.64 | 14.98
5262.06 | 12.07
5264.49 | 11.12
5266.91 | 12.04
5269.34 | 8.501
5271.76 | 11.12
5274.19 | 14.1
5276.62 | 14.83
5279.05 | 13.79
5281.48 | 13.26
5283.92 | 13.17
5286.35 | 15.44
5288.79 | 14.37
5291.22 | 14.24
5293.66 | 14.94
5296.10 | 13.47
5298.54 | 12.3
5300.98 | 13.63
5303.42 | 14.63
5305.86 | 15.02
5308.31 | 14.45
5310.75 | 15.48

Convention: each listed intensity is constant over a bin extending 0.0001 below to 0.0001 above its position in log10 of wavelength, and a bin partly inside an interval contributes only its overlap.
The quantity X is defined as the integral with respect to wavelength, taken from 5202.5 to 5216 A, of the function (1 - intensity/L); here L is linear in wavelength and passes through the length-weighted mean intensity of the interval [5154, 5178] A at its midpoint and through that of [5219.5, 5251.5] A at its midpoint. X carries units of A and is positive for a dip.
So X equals 2.36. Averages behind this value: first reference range 8.6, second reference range 13.7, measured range 9.75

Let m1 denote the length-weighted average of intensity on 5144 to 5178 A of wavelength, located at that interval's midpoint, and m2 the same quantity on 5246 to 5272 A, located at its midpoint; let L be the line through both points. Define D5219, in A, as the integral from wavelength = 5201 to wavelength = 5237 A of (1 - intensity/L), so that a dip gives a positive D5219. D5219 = -2.9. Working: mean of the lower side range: 8.84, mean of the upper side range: 12.6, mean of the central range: 12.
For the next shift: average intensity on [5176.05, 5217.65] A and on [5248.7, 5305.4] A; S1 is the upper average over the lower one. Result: 1.4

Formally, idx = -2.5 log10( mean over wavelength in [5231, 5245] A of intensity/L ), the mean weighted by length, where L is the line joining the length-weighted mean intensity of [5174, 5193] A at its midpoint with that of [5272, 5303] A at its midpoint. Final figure -0.24 mag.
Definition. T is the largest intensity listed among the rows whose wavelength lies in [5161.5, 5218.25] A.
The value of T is 14.26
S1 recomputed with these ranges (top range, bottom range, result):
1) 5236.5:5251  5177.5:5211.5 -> 1.53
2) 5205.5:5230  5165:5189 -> 1.62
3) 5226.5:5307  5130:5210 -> 1.47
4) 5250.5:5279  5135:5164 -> 1.30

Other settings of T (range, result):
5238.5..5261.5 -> 14.98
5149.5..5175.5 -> 11.67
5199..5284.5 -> 15.82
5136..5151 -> 10.18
